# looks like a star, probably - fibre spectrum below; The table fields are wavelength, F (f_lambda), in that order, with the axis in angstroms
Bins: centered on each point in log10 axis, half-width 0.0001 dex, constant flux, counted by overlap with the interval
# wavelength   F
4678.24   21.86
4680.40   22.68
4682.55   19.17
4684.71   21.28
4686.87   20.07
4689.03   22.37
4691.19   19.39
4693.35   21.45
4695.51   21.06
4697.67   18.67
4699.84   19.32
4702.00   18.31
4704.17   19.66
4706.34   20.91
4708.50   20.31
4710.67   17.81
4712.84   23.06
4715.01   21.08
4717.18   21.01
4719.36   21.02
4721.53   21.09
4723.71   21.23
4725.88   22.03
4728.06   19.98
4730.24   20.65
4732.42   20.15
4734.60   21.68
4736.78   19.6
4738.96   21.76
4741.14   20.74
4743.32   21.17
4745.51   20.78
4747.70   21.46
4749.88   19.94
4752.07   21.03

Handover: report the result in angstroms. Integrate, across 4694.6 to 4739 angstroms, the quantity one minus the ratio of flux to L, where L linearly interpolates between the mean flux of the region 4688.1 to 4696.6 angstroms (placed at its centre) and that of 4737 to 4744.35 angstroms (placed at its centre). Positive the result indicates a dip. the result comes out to 1.2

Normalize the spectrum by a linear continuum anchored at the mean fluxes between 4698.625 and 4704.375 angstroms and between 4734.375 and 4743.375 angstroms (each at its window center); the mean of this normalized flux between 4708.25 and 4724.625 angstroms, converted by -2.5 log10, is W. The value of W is -0.06 mag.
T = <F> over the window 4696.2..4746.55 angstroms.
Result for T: 20.5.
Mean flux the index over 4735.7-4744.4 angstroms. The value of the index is 20.8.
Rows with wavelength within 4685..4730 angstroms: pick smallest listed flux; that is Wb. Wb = 17.81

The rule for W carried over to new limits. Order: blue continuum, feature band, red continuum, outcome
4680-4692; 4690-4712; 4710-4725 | 0.06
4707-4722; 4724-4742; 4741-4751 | 0.00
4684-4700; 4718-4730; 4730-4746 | -0.02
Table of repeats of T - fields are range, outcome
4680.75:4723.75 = 20.4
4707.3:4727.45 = 20.9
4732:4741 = 20.9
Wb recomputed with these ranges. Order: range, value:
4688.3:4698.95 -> 18.67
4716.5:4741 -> 19.6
